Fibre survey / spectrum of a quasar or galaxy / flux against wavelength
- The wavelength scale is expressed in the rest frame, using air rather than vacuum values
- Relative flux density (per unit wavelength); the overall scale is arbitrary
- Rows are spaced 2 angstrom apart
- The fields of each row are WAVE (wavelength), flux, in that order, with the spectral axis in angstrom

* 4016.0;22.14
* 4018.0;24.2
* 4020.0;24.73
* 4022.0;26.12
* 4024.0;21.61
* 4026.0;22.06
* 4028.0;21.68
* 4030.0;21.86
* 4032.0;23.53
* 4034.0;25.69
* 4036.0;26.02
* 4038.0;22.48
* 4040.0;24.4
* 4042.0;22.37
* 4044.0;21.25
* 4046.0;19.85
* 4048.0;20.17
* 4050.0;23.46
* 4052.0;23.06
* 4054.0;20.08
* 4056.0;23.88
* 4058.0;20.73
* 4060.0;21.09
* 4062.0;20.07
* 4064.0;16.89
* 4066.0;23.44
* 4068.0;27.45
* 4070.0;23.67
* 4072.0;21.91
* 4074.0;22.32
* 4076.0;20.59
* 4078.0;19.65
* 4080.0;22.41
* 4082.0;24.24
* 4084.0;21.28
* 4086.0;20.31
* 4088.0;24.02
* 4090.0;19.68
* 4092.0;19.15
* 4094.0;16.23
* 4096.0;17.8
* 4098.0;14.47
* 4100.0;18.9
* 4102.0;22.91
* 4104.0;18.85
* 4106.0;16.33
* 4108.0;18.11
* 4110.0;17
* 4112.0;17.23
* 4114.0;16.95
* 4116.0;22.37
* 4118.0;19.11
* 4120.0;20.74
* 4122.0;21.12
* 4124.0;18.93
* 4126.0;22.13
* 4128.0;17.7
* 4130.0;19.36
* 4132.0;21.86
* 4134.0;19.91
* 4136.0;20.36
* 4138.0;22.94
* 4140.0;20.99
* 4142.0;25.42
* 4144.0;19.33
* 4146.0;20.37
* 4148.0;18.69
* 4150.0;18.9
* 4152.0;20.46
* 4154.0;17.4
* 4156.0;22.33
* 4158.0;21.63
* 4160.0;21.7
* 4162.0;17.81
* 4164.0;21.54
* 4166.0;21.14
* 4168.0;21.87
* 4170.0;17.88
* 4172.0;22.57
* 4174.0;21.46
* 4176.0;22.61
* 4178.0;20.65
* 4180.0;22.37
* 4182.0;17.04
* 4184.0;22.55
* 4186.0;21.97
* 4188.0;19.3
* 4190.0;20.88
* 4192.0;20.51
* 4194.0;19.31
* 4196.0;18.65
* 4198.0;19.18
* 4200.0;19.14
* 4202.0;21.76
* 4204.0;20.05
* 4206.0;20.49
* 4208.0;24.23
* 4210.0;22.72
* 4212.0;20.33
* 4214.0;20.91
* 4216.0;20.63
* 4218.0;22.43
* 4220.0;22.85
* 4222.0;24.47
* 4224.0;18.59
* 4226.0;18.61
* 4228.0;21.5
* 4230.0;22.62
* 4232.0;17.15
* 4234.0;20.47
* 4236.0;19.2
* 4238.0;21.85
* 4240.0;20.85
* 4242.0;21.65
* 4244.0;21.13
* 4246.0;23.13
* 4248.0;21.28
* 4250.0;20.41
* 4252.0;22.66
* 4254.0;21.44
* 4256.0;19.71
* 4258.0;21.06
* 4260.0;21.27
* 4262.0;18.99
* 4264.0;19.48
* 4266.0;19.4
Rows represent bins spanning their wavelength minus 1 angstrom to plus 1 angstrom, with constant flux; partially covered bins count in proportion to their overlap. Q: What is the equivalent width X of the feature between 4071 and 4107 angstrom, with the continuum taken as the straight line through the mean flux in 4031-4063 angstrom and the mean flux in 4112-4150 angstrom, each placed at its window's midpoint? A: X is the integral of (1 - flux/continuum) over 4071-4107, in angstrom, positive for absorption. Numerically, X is 2.2 angstrom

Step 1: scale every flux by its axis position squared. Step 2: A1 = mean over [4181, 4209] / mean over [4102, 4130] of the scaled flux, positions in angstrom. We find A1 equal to 1.1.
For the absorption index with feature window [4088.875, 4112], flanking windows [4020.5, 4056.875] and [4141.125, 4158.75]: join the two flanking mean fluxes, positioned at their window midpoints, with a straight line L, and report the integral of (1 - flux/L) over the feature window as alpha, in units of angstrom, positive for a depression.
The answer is 3.6 angstrom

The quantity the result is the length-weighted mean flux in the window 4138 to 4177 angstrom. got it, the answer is 20.8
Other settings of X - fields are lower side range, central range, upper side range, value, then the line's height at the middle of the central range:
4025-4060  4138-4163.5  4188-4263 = 1.1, 21.5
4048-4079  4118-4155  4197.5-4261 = 2.0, 21.5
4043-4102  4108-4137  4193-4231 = 2.0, 21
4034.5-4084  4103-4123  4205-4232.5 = 2.8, 21.9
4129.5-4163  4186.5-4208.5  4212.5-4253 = 0.7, 20.9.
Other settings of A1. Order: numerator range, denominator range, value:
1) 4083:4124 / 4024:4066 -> 0.89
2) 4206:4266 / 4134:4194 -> 1.05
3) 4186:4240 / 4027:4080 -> 1.01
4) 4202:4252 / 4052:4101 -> 1.09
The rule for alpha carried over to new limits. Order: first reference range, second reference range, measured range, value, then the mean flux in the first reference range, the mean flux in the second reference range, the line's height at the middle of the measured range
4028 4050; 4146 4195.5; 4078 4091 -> 0.10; 22.7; 20.5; 22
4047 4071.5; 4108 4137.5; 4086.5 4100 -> 1.37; 22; 19.6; 20.7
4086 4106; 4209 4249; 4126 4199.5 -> -1.68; 19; 21.1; 20.1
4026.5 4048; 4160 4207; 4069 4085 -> 0.10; 22.8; 20.5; 22.1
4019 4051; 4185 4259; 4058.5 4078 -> 0.69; 23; 20.9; 22.6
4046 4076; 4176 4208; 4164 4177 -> -0.37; 21.9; 20.5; 20.7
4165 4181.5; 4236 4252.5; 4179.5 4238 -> 1.71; 21.2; 21.4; 21.3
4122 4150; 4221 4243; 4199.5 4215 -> -0.49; 20.6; 20.6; 20.6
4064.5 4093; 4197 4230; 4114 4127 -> 0.80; 22.1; 21.2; 21.8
